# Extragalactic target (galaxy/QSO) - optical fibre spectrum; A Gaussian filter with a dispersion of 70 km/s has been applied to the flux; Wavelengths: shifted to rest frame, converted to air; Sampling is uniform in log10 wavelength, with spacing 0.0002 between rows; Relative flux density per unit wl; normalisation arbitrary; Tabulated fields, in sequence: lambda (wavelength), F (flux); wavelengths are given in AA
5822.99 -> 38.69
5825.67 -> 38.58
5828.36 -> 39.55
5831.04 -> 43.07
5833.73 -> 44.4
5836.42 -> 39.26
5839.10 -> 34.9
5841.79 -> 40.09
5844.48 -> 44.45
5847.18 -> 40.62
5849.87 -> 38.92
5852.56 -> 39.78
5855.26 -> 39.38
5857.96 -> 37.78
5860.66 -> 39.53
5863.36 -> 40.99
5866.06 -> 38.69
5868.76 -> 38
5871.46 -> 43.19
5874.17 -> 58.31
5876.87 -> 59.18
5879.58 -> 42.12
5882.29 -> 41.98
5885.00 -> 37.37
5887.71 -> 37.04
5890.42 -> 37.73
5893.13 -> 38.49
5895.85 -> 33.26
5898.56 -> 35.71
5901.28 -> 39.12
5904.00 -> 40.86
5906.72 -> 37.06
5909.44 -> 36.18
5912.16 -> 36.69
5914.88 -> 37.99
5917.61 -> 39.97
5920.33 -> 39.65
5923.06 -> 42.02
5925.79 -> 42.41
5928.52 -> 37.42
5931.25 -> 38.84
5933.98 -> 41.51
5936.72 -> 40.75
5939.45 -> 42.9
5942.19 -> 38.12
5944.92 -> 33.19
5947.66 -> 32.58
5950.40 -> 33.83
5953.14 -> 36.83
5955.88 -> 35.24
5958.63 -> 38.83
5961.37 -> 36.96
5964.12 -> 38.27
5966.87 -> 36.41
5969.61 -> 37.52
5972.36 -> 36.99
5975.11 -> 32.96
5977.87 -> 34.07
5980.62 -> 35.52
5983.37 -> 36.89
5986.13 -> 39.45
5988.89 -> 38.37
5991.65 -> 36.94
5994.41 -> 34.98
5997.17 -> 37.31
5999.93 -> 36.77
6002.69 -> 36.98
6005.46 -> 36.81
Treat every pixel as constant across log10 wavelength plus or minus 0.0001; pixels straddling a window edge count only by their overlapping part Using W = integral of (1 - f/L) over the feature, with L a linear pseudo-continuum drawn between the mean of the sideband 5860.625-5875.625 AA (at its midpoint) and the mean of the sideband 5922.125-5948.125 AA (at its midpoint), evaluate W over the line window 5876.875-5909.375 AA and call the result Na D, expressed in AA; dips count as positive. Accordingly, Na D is 2.3 AA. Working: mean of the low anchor 43.6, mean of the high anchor 39.1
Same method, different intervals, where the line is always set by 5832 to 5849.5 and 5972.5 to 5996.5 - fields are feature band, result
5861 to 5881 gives -2.94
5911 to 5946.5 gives -1.32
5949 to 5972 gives 0.12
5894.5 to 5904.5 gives 0.48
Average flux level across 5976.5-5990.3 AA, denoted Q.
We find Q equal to 36.9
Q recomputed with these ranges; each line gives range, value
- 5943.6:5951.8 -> 33.2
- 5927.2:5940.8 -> 40.3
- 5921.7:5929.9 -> 40.6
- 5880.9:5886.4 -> 39.7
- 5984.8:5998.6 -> 37.4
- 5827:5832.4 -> 41.3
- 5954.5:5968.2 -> 37.1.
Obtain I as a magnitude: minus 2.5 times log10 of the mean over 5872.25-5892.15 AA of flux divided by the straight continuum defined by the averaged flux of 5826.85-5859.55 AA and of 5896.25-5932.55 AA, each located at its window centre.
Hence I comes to -0.14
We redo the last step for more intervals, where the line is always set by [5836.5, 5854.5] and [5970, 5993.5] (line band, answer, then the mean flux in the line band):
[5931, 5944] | -0.079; 40.3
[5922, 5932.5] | -0.066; 40.1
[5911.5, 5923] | -0.031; 39.1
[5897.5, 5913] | 0.018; 37.7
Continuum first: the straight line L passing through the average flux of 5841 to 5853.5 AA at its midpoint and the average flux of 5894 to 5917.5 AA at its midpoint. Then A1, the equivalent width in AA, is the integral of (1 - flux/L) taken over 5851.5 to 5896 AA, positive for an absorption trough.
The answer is -2.7 AA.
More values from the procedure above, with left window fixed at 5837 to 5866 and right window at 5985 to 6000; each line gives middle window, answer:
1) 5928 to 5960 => 0.5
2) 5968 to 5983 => 0.8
